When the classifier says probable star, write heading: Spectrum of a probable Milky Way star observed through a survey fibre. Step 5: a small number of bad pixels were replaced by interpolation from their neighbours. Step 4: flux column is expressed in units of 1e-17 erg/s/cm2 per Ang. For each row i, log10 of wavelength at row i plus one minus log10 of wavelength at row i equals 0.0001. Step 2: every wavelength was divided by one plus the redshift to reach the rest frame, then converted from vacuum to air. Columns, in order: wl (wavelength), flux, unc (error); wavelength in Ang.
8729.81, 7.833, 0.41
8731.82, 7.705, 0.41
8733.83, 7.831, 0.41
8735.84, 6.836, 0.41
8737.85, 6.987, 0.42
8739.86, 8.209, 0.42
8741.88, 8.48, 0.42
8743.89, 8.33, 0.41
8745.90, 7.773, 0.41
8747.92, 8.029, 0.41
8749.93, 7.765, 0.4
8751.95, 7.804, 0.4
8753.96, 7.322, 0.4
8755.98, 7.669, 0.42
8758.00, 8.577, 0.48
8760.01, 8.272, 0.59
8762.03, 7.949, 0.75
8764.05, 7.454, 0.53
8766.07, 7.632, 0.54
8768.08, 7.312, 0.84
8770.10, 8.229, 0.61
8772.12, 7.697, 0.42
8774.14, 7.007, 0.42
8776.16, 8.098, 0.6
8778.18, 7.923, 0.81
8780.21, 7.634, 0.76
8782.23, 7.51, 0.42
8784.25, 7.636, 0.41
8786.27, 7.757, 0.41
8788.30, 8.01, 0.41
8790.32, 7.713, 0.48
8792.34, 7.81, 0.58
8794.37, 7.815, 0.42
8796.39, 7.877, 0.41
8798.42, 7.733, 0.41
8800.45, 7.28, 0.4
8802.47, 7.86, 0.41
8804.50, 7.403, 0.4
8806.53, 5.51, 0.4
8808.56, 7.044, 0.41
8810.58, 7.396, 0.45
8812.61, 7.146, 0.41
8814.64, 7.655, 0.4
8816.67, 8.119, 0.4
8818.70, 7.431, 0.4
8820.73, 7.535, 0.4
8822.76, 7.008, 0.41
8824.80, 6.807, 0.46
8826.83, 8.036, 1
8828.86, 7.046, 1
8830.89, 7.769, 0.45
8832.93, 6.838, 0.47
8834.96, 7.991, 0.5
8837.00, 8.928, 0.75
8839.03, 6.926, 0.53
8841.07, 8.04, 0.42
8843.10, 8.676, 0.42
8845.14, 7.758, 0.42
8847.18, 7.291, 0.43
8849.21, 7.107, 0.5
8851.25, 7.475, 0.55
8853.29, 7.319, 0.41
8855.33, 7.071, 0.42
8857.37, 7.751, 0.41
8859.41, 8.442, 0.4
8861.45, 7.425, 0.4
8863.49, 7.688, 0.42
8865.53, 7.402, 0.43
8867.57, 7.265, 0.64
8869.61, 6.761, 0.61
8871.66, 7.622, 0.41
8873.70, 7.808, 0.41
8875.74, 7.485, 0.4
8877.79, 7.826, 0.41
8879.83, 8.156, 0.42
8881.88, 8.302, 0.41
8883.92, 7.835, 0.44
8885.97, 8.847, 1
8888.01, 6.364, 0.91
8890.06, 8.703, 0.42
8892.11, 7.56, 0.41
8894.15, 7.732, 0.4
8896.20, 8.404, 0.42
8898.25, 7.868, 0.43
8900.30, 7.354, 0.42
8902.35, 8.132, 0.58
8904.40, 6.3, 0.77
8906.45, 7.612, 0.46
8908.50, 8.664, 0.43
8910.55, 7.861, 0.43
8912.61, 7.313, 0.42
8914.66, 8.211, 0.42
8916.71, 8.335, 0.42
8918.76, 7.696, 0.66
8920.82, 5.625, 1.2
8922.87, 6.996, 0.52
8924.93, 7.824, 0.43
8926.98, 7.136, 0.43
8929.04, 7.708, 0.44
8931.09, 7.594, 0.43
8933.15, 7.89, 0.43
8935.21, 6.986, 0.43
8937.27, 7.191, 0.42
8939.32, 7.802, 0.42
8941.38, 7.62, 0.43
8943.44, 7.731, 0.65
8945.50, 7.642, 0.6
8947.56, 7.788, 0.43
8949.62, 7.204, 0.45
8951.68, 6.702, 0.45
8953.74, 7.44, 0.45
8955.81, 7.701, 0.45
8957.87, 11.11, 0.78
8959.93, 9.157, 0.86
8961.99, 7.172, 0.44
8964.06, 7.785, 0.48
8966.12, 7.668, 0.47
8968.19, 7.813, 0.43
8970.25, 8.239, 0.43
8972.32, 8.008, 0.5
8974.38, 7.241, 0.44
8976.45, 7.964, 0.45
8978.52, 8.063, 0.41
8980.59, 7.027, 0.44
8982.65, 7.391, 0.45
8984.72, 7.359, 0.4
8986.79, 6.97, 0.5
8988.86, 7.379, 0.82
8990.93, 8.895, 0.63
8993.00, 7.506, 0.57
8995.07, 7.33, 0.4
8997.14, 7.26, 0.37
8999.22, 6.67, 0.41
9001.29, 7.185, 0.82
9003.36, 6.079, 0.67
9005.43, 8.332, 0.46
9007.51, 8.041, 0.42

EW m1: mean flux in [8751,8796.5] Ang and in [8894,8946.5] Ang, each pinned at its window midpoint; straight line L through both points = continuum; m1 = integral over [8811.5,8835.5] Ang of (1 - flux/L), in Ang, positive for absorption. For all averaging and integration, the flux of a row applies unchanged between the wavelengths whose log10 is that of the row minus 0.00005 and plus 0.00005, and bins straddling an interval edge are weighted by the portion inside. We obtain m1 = 0.8 Ang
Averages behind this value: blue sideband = 7.77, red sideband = 7.58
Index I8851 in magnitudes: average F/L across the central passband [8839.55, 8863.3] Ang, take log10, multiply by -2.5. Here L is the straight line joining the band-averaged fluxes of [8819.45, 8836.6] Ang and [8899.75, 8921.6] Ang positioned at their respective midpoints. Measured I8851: -0.03 mag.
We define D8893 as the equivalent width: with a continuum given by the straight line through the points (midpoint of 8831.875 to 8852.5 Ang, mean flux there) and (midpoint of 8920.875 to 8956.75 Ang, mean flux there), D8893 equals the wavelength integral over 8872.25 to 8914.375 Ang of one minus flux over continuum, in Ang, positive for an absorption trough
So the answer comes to -1.5 Ang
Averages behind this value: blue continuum 7.7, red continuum 7.42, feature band 7.81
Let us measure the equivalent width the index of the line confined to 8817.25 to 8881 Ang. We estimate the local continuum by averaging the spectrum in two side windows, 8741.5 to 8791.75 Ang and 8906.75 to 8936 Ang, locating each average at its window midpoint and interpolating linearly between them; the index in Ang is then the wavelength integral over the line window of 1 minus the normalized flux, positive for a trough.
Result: 0.9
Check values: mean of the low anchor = 7.82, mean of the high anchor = 7.56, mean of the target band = 7.58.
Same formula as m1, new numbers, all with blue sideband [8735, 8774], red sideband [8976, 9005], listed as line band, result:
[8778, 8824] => 1.2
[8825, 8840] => 0.1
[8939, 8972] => -2.1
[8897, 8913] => -0.3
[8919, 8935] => 0.5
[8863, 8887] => -0.5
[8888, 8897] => -0.4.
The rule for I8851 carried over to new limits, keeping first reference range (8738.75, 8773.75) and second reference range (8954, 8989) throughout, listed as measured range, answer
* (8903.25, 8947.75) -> 0.052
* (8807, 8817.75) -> 0.073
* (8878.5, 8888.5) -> -0.013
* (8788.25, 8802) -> 0.021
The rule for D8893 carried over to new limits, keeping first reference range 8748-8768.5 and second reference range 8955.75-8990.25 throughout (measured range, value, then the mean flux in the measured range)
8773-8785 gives 0.3 Ang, 7.63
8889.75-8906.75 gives 0.3 Ang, 7.71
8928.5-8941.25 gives 0.6 Ang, 7.53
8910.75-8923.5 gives 0.8 Ang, 7.41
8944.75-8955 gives 0.7 Ang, 7.35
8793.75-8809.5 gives 1.0 Ang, 7.3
